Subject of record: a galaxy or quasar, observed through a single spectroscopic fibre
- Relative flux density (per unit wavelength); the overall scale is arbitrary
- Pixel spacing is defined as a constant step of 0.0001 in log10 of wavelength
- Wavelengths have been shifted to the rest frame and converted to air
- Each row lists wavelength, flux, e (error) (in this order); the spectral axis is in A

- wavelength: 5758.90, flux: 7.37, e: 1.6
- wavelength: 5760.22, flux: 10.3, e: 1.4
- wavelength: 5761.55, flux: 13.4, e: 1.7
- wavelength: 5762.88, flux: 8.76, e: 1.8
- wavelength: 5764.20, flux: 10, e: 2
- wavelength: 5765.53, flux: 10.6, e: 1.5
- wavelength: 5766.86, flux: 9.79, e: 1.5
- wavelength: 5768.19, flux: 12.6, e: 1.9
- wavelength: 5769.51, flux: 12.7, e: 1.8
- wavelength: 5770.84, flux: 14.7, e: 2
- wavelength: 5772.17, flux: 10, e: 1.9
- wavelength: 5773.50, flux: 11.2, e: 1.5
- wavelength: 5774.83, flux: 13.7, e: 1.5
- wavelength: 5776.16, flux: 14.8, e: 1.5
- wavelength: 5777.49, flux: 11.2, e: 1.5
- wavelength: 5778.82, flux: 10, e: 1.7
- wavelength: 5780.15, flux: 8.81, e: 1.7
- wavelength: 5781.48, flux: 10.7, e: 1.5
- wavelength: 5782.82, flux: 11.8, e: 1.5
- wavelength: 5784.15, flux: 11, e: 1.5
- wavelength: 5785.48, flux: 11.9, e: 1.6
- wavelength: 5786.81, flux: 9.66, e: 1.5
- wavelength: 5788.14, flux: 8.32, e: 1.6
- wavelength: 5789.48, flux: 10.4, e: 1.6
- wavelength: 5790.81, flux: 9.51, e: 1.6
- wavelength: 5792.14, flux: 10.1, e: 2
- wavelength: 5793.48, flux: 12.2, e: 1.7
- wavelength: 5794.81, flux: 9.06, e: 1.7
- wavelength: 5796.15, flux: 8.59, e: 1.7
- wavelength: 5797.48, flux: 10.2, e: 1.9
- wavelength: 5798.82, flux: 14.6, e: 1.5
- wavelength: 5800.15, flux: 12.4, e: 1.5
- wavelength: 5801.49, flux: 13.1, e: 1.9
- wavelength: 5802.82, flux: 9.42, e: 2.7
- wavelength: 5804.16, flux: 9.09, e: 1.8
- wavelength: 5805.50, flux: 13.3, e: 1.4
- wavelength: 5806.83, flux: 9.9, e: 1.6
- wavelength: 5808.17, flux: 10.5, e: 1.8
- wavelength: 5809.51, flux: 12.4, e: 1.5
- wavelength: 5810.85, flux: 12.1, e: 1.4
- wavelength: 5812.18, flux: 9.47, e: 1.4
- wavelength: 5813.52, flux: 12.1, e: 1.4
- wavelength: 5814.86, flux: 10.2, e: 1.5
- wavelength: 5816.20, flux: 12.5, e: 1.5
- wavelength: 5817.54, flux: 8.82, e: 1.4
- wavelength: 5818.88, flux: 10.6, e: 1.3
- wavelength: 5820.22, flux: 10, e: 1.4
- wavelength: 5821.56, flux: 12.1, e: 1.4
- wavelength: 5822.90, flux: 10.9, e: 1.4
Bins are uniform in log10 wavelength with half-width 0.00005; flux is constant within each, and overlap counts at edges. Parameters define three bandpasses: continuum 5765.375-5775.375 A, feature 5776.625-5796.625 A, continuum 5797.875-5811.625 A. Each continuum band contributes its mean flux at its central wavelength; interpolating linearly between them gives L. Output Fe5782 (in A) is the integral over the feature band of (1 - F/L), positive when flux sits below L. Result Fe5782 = 2.6 A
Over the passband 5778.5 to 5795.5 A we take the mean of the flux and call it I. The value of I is 10.3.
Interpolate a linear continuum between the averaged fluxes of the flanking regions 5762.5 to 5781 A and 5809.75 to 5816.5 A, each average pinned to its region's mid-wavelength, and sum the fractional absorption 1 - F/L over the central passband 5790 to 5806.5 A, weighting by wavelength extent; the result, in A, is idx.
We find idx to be 0.6 A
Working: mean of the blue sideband 11.4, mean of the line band 10.9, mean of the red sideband 11.3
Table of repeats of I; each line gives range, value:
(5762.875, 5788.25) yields 11.2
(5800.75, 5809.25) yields 11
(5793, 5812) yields 11.2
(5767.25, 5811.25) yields 11.2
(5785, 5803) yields 10.7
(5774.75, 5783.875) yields 11.4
